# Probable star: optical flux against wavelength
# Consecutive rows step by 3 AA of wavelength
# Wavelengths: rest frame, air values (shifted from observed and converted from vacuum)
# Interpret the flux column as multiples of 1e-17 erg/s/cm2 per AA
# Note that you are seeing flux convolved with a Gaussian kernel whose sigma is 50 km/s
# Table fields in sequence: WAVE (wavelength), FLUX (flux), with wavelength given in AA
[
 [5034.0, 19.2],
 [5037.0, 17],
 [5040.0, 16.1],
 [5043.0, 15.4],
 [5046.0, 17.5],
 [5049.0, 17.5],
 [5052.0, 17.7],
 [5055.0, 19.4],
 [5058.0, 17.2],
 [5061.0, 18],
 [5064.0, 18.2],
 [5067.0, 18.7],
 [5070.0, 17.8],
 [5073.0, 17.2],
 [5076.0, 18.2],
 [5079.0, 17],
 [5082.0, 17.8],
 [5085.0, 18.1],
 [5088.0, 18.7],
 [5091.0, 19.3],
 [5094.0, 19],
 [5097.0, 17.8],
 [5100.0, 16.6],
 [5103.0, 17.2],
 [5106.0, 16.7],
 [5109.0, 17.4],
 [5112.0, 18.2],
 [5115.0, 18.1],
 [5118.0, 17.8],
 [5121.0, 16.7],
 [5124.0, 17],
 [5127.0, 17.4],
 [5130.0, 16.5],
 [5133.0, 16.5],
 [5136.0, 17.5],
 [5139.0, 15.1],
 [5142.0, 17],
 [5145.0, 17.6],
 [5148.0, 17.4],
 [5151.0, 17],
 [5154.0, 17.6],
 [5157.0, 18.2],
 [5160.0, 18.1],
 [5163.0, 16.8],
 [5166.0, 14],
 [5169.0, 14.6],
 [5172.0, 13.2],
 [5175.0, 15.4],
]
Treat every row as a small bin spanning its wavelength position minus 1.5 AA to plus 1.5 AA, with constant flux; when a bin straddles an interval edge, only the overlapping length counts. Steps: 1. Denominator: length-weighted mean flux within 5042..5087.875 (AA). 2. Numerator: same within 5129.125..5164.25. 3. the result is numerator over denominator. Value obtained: 0.96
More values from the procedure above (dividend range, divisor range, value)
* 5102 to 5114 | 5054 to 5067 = 0.96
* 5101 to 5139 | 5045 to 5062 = 0.96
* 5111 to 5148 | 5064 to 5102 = 0.95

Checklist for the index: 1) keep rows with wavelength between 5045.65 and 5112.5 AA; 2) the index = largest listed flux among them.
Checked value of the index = 19.4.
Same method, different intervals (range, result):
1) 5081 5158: 19.3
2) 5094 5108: 19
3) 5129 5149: 17.6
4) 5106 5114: 18.2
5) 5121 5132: 17.4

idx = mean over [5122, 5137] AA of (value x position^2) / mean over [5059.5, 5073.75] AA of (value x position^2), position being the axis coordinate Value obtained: 0.96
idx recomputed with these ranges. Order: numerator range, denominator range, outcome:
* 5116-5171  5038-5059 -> 1.01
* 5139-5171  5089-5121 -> 0.96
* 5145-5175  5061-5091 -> 0.94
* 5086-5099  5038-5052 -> 1.13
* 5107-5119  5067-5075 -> 1.02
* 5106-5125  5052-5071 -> 0.98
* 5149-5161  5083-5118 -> 1.01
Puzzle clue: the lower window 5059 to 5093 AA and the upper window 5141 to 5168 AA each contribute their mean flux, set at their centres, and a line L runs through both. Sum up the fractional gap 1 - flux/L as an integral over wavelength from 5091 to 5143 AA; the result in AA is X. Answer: 0.81 AA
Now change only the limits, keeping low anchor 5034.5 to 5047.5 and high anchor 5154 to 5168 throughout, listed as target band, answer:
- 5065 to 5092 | -2.2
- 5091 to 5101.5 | -0.8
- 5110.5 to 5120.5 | -0.7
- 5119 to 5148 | -0.2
